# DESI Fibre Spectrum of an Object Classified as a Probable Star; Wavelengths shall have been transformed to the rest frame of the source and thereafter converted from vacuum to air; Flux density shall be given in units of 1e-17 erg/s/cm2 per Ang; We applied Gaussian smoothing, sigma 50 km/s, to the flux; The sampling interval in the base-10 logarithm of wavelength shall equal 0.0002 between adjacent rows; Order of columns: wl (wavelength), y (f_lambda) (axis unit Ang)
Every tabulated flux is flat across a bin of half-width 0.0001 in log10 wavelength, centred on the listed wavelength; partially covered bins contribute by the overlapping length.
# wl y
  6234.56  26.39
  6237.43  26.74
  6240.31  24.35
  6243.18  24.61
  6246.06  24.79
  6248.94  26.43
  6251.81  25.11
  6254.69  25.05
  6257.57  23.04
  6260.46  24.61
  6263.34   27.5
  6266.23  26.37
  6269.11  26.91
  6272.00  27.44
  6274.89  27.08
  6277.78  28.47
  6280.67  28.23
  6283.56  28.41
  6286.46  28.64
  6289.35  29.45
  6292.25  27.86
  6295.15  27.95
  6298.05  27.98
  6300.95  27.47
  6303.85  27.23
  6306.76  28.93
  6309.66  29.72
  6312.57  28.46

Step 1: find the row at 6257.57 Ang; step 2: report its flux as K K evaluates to 23.04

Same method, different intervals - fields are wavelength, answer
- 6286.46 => 28.64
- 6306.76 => 28.93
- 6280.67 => 28.23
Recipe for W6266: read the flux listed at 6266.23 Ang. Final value 26.37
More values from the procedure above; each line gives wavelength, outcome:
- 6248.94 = 26.43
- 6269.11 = 26.91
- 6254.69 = 25.05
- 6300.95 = 27.47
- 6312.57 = 28.46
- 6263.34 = 27.5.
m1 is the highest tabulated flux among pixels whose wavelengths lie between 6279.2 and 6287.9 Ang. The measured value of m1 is 28.64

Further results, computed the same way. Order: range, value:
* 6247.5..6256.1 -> 26.43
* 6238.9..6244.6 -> 24.61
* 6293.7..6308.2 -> 28.93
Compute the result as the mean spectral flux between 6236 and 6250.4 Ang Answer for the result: 25.4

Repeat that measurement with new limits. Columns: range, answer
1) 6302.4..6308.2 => 28.1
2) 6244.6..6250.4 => 25.6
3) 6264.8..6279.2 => 27.3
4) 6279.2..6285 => 28.3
